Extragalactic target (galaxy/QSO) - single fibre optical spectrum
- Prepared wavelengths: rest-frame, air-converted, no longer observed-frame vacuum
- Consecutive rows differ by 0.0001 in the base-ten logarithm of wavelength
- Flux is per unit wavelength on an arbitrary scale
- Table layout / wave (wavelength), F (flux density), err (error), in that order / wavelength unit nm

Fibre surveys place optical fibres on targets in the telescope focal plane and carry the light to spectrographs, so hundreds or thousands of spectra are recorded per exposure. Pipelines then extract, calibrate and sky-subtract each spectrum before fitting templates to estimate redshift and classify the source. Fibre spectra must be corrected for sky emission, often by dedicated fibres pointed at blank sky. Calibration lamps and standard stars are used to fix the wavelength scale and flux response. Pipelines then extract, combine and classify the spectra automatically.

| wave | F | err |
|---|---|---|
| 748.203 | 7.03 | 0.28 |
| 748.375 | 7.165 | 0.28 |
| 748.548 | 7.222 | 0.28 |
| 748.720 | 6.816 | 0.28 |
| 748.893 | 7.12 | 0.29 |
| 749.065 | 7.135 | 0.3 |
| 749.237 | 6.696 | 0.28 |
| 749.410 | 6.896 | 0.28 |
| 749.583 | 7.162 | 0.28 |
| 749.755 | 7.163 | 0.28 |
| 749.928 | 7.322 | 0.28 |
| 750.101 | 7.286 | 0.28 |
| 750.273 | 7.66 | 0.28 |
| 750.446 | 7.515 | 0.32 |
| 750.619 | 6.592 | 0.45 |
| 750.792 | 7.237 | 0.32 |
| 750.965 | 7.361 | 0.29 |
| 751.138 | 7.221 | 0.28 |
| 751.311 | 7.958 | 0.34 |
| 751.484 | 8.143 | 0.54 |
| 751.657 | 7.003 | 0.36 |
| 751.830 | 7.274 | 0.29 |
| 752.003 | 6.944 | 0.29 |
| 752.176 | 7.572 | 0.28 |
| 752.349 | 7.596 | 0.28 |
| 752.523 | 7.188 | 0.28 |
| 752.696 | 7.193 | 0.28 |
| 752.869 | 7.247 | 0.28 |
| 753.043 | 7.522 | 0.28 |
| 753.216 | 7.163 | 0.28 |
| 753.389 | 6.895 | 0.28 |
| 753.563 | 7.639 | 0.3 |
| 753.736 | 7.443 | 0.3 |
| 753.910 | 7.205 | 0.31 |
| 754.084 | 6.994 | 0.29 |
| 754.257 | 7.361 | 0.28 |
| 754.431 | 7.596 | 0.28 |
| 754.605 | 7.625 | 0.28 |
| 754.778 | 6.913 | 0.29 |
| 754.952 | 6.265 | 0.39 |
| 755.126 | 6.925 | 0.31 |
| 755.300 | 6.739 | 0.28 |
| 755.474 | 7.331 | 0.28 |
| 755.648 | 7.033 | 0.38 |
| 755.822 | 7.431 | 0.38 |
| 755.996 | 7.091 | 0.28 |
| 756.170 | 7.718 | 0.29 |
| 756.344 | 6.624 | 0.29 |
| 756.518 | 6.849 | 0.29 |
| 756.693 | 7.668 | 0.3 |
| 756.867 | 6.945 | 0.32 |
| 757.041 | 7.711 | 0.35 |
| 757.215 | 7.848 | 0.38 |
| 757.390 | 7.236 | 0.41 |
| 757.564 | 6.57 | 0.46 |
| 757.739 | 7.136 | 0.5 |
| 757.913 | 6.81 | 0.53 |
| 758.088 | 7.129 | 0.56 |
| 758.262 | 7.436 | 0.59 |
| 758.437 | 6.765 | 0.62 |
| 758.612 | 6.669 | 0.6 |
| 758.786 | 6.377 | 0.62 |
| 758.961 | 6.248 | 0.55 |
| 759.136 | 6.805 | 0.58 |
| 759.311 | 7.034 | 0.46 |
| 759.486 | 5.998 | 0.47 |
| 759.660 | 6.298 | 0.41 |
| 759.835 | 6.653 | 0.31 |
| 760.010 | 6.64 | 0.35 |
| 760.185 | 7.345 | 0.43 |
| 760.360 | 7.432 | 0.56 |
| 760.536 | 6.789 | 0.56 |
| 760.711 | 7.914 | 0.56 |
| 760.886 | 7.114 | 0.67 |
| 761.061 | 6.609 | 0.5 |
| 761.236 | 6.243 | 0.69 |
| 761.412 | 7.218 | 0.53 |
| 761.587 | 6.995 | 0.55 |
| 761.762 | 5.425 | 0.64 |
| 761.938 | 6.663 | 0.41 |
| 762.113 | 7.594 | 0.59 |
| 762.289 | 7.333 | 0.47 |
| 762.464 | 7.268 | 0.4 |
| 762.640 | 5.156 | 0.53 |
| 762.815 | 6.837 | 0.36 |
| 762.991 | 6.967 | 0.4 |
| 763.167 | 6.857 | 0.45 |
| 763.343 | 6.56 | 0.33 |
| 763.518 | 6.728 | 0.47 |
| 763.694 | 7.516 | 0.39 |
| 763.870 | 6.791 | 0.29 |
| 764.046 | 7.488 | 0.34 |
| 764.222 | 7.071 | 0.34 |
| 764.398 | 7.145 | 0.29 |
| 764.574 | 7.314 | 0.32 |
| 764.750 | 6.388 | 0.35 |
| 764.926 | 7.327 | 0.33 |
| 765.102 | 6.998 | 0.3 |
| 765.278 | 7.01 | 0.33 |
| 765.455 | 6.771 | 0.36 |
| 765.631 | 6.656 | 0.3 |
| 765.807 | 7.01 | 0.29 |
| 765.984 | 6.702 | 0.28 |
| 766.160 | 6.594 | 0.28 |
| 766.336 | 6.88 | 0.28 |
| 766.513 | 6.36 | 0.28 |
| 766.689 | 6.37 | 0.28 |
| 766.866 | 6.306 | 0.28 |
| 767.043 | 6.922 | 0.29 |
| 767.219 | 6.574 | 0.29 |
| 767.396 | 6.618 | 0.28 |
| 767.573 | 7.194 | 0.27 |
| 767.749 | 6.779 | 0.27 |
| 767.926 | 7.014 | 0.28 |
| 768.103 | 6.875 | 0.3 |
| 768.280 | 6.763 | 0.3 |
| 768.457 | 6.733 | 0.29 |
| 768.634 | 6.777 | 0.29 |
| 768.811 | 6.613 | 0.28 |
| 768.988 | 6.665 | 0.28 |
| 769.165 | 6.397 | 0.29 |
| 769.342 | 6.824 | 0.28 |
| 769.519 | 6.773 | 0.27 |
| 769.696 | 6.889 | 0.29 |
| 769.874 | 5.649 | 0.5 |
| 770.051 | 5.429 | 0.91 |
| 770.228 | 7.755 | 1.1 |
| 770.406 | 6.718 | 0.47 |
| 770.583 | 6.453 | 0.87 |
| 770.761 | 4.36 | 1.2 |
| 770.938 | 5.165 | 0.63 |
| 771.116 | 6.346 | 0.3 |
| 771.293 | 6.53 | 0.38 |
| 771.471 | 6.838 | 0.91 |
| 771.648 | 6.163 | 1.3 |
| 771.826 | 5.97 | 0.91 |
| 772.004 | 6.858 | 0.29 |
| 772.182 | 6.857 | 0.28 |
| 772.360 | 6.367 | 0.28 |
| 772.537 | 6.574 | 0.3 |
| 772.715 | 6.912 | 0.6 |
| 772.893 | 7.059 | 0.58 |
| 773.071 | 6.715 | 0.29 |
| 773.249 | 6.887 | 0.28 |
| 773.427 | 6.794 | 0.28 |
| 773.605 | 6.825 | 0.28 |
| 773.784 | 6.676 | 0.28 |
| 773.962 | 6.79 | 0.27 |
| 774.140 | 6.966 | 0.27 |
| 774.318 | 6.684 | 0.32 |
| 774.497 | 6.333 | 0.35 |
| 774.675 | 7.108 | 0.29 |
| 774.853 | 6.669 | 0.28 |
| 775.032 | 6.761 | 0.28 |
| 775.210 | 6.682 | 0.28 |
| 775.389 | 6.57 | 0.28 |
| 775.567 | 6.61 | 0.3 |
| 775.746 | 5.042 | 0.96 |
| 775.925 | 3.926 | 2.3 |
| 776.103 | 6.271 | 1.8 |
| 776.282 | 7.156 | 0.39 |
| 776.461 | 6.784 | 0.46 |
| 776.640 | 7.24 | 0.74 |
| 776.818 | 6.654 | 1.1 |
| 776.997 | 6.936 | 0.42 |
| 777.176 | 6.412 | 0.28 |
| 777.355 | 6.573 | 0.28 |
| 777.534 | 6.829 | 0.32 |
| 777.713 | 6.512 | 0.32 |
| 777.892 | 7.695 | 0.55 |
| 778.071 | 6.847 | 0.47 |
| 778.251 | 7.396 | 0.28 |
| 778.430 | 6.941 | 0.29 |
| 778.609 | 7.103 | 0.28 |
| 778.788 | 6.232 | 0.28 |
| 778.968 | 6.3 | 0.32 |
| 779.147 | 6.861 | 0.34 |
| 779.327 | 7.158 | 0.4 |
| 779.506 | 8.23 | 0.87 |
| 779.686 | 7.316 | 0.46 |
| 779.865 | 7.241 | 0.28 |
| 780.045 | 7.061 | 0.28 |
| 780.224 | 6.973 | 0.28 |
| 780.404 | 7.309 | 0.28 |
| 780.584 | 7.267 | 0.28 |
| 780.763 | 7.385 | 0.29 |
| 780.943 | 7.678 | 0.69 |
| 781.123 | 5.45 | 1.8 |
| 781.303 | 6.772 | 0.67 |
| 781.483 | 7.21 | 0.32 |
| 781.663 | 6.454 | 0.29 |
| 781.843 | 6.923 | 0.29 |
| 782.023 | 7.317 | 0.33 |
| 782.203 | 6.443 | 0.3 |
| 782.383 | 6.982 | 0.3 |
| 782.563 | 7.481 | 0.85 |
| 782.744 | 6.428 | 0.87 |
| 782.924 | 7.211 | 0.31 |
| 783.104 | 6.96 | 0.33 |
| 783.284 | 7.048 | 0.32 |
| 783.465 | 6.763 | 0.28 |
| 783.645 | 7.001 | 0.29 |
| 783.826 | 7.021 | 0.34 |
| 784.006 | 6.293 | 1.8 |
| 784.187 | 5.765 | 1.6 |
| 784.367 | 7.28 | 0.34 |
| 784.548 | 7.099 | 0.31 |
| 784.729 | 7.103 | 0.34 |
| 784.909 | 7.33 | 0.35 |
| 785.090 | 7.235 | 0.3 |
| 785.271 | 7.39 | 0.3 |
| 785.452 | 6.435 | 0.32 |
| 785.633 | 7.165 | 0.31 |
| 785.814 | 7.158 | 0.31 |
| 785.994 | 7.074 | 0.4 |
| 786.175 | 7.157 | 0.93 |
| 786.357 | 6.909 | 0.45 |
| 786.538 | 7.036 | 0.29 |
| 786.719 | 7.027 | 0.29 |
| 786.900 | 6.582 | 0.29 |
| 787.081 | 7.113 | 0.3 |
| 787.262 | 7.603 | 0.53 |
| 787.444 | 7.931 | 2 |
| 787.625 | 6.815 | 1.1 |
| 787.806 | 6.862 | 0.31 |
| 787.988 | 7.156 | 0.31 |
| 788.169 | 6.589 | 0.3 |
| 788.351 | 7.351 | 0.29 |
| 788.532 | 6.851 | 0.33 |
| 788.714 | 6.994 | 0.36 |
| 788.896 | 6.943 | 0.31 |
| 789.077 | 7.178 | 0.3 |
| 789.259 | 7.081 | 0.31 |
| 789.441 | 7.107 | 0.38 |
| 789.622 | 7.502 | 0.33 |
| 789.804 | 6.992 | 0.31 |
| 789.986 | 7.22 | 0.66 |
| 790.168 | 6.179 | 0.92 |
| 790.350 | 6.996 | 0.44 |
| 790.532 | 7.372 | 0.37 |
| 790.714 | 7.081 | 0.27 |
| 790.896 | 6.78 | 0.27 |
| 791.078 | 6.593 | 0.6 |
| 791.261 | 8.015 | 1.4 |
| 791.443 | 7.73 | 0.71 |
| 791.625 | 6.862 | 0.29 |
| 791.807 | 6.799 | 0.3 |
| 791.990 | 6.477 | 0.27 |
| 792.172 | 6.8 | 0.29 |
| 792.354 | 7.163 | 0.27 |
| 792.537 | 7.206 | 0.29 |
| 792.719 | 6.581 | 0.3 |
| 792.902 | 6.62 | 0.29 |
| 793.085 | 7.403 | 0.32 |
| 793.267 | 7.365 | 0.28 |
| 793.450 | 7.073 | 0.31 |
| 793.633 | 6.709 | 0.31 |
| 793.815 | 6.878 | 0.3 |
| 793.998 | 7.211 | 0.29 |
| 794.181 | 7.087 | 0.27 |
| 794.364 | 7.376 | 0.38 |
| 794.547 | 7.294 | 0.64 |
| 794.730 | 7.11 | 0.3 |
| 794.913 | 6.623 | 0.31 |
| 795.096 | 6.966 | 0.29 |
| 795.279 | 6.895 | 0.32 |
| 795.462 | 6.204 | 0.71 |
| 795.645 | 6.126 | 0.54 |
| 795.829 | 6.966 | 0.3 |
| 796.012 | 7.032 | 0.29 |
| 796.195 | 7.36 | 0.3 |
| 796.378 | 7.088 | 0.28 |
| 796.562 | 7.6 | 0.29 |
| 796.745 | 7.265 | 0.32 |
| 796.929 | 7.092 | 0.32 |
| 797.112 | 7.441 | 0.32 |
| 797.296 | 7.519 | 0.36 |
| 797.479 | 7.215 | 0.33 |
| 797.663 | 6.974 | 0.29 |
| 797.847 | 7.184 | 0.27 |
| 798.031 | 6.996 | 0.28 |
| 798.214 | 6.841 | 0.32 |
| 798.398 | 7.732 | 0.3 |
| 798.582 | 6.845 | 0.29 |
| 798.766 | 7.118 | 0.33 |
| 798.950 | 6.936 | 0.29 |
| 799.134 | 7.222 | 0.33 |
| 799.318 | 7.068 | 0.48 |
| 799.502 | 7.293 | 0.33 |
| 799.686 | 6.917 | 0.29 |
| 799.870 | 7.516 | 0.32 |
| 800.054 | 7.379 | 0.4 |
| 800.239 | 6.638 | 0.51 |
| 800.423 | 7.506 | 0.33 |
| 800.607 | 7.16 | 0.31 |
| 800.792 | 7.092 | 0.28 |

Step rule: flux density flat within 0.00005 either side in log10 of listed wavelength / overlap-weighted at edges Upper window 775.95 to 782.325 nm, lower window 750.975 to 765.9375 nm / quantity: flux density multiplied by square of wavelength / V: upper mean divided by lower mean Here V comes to 1.0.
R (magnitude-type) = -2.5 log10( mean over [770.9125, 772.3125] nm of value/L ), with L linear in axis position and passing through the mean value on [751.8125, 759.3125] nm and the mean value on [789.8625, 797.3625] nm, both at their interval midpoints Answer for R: 0.112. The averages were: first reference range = 7.13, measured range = 6.39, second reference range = 7.03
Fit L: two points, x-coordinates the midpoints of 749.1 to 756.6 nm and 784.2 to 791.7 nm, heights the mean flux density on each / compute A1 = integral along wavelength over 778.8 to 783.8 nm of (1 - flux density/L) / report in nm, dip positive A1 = 0.08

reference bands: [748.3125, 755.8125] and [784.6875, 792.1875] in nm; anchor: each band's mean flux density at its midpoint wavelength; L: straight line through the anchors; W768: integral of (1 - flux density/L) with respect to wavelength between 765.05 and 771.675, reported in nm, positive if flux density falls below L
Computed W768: 0.54 nm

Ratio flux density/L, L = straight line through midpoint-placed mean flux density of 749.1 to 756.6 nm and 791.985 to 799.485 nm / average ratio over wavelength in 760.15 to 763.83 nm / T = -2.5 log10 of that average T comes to 0.05 mag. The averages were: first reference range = 7.22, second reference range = 7.05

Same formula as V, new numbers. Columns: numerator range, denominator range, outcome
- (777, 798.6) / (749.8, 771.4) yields 1.09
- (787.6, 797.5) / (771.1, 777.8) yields 1.12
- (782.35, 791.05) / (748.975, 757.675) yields 1.06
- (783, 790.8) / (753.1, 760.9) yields 1.08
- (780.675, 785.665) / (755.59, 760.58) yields 1.06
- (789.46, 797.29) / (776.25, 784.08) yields 1.05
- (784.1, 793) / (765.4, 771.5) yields 1.13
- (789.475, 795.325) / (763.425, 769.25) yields 1.10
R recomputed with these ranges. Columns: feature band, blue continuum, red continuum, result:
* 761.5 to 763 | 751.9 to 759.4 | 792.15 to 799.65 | 0.07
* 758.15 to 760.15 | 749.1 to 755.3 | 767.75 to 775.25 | 0.06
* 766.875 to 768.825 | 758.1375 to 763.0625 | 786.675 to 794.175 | 0.01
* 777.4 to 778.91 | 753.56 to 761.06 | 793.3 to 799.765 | 0.02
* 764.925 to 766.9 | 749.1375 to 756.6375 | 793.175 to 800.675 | 0.07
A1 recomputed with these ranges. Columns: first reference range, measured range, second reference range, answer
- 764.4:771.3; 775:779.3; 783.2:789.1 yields 0.131 nm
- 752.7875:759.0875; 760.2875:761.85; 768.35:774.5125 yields 0.015 nm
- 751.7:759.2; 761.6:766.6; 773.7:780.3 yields 0.099 nm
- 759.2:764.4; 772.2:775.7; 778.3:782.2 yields 0.117 nm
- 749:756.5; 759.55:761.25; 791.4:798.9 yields 0.065 nm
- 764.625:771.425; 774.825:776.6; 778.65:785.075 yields 0.139 nm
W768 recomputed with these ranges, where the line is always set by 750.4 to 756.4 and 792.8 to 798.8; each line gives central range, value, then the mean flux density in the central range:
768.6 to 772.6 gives 0.440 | 6.38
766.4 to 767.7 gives 0.101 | 6.63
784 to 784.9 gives 0.039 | 6.8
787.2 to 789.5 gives -0.003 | 7.1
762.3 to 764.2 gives 0.094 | 6.85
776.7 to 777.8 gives 0.073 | 6.67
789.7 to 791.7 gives 0.002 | 7.08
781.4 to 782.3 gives 0.032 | 6.87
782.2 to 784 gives 0.048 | 6.93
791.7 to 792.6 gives 0.026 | 6.88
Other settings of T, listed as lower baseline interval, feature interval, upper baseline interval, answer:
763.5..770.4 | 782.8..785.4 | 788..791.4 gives 0.01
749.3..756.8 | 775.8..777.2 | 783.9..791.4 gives 0.11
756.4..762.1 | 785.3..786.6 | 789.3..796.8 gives 0.00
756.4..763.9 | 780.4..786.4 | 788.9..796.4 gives 0.00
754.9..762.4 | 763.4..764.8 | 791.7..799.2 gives -0.02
